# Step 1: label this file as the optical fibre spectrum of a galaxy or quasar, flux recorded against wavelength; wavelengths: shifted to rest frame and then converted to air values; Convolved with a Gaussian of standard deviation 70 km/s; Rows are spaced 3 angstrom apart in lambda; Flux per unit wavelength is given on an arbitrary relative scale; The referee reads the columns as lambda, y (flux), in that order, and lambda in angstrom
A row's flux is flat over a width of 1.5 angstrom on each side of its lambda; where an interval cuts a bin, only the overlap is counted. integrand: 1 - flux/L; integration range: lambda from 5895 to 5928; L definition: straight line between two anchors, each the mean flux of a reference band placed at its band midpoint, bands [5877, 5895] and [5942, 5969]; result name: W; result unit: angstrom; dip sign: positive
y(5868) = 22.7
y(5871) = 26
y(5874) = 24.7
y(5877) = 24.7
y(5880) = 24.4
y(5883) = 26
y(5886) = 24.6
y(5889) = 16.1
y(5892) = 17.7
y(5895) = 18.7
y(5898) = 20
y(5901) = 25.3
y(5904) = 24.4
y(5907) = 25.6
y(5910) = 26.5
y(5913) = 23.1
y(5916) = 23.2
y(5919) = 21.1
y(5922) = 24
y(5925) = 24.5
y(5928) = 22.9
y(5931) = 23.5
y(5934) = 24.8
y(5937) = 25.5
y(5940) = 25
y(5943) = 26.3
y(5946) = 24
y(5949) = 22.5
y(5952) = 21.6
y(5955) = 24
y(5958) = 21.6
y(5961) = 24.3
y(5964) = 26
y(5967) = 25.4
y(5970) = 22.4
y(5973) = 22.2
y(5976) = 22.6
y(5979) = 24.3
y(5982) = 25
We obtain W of -1.4 angstrom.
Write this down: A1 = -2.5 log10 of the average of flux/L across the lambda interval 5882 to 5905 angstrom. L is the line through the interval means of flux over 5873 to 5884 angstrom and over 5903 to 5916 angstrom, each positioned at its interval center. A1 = 0.16 mag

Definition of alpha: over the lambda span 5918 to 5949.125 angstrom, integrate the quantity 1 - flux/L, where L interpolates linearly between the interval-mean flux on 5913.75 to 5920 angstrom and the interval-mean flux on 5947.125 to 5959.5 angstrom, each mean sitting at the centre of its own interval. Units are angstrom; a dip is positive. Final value -2.4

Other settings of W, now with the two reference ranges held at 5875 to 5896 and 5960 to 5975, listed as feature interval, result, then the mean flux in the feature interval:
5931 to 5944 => -1.1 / 25.1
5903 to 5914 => -1.2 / 25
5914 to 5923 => 0.0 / 22.7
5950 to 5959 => 0.5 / 22.5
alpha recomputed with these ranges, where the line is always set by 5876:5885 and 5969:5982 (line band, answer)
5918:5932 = 0.5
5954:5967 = -0.4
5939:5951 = -0.3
